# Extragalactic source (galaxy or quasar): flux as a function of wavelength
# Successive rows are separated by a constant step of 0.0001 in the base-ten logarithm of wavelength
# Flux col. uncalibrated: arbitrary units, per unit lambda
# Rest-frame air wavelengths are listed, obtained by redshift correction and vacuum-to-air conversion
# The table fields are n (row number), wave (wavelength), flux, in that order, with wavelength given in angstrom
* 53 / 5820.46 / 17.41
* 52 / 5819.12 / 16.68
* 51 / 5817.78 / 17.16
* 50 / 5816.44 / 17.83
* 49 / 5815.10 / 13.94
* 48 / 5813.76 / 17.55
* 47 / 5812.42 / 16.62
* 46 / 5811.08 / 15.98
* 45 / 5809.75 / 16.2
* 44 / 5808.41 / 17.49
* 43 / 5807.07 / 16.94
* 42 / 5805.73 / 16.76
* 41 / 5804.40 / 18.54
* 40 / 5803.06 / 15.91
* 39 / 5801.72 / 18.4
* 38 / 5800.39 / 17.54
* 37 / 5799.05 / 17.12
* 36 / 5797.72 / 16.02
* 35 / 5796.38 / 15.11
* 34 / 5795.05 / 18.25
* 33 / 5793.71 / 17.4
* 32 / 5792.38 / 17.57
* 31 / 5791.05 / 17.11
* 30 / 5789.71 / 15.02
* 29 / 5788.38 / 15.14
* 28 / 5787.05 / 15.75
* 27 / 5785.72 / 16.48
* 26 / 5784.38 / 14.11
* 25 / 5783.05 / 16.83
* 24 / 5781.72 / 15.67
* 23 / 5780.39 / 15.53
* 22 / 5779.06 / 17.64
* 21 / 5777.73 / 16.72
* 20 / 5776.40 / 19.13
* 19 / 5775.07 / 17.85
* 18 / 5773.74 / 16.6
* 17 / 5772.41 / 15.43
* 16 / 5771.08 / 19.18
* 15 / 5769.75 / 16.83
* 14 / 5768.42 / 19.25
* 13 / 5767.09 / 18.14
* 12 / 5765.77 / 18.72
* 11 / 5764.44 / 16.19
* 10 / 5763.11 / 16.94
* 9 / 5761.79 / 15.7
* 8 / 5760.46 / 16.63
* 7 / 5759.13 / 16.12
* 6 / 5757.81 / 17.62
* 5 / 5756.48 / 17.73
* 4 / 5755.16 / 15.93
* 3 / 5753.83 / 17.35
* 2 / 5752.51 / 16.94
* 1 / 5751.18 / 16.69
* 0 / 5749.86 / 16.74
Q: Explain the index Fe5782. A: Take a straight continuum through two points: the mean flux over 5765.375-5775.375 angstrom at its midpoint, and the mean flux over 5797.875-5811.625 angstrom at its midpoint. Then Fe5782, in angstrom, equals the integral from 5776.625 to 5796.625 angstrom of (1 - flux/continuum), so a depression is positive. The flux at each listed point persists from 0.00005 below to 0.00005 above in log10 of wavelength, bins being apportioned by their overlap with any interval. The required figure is 1.2 angstrom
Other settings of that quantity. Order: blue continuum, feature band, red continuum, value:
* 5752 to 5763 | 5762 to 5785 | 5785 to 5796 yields -0.58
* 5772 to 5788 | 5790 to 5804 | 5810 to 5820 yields -0.43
